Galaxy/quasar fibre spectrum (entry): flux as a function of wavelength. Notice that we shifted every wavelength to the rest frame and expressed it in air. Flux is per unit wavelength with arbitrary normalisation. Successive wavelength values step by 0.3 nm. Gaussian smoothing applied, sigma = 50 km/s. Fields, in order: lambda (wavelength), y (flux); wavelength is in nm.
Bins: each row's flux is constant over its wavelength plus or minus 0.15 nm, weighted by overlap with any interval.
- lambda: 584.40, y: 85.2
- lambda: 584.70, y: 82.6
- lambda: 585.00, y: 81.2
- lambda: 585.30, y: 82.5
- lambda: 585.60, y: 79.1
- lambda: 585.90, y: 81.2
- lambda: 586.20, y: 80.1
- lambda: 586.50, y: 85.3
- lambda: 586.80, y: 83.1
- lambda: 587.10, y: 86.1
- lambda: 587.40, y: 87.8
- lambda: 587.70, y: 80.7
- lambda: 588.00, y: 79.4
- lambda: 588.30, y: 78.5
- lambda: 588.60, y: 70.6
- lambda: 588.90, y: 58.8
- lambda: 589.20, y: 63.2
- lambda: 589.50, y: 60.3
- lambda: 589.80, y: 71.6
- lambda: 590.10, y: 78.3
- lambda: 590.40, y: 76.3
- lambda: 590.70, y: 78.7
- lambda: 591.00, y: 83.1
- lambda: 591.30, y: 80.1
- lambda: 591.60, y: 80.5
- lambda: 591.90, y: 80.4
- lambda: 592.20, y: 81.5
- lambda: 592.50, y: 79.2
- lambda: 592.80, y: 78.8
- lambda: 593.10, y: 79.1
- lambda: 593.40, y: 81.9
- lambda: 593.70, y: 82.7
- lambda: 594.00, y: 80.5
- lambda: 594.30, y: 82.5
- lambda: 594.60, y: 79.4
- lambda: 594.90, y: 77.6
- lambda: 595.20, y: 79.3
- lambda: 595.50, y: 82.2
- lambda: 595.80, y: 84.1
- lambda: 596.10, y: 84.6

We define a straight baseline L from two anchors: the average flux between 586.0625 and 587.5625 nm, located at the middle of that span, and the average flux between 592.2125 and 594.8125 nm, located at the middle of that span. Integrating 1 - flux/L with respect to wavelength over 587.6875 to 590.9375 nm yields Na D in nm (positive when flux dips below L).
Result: 0.42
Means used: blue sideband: 84.5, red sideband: 80.5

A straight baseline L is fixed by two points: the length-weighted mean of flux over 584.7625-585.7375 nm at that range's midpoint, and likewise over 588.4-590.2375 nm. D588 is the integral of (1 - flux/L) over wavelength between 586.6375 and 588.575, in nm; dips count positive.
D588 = -0.23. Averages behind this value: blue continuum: 81.1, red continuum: 67.4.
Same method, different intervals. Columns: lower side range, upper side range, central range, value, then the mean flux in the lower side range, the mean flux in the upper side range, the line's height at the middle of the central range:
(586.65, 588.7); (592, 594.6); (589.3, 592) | 0.15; 81.1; 80.7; 80.9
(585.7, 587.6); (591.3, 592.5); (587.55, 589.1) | 0.18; 83.7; 80.5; 82.7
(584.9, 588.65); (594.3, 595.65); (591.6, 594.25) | -0.01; 81.5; 79.9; 80.3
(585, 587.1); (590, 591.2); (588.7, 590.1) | 0.26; 82.1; 79.2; 80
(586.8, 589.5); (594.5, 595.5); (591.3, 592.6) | -0.05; 75.2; 79.2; 77.4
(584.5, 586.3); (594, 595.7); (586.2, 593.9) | 0.28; 81.3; 80.3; 80.8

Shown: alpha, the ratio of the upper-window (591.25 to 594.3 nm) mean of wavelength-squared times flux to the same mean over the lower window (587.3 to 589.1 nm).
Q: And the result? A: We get 1.1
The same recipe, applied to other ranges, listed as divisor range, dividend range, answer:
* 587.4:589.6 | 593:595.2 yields 1.15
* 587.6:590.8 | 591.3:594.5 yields 1.13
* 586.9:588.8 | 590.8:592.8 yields 1.02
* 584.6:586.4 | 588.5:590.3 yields 0.84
